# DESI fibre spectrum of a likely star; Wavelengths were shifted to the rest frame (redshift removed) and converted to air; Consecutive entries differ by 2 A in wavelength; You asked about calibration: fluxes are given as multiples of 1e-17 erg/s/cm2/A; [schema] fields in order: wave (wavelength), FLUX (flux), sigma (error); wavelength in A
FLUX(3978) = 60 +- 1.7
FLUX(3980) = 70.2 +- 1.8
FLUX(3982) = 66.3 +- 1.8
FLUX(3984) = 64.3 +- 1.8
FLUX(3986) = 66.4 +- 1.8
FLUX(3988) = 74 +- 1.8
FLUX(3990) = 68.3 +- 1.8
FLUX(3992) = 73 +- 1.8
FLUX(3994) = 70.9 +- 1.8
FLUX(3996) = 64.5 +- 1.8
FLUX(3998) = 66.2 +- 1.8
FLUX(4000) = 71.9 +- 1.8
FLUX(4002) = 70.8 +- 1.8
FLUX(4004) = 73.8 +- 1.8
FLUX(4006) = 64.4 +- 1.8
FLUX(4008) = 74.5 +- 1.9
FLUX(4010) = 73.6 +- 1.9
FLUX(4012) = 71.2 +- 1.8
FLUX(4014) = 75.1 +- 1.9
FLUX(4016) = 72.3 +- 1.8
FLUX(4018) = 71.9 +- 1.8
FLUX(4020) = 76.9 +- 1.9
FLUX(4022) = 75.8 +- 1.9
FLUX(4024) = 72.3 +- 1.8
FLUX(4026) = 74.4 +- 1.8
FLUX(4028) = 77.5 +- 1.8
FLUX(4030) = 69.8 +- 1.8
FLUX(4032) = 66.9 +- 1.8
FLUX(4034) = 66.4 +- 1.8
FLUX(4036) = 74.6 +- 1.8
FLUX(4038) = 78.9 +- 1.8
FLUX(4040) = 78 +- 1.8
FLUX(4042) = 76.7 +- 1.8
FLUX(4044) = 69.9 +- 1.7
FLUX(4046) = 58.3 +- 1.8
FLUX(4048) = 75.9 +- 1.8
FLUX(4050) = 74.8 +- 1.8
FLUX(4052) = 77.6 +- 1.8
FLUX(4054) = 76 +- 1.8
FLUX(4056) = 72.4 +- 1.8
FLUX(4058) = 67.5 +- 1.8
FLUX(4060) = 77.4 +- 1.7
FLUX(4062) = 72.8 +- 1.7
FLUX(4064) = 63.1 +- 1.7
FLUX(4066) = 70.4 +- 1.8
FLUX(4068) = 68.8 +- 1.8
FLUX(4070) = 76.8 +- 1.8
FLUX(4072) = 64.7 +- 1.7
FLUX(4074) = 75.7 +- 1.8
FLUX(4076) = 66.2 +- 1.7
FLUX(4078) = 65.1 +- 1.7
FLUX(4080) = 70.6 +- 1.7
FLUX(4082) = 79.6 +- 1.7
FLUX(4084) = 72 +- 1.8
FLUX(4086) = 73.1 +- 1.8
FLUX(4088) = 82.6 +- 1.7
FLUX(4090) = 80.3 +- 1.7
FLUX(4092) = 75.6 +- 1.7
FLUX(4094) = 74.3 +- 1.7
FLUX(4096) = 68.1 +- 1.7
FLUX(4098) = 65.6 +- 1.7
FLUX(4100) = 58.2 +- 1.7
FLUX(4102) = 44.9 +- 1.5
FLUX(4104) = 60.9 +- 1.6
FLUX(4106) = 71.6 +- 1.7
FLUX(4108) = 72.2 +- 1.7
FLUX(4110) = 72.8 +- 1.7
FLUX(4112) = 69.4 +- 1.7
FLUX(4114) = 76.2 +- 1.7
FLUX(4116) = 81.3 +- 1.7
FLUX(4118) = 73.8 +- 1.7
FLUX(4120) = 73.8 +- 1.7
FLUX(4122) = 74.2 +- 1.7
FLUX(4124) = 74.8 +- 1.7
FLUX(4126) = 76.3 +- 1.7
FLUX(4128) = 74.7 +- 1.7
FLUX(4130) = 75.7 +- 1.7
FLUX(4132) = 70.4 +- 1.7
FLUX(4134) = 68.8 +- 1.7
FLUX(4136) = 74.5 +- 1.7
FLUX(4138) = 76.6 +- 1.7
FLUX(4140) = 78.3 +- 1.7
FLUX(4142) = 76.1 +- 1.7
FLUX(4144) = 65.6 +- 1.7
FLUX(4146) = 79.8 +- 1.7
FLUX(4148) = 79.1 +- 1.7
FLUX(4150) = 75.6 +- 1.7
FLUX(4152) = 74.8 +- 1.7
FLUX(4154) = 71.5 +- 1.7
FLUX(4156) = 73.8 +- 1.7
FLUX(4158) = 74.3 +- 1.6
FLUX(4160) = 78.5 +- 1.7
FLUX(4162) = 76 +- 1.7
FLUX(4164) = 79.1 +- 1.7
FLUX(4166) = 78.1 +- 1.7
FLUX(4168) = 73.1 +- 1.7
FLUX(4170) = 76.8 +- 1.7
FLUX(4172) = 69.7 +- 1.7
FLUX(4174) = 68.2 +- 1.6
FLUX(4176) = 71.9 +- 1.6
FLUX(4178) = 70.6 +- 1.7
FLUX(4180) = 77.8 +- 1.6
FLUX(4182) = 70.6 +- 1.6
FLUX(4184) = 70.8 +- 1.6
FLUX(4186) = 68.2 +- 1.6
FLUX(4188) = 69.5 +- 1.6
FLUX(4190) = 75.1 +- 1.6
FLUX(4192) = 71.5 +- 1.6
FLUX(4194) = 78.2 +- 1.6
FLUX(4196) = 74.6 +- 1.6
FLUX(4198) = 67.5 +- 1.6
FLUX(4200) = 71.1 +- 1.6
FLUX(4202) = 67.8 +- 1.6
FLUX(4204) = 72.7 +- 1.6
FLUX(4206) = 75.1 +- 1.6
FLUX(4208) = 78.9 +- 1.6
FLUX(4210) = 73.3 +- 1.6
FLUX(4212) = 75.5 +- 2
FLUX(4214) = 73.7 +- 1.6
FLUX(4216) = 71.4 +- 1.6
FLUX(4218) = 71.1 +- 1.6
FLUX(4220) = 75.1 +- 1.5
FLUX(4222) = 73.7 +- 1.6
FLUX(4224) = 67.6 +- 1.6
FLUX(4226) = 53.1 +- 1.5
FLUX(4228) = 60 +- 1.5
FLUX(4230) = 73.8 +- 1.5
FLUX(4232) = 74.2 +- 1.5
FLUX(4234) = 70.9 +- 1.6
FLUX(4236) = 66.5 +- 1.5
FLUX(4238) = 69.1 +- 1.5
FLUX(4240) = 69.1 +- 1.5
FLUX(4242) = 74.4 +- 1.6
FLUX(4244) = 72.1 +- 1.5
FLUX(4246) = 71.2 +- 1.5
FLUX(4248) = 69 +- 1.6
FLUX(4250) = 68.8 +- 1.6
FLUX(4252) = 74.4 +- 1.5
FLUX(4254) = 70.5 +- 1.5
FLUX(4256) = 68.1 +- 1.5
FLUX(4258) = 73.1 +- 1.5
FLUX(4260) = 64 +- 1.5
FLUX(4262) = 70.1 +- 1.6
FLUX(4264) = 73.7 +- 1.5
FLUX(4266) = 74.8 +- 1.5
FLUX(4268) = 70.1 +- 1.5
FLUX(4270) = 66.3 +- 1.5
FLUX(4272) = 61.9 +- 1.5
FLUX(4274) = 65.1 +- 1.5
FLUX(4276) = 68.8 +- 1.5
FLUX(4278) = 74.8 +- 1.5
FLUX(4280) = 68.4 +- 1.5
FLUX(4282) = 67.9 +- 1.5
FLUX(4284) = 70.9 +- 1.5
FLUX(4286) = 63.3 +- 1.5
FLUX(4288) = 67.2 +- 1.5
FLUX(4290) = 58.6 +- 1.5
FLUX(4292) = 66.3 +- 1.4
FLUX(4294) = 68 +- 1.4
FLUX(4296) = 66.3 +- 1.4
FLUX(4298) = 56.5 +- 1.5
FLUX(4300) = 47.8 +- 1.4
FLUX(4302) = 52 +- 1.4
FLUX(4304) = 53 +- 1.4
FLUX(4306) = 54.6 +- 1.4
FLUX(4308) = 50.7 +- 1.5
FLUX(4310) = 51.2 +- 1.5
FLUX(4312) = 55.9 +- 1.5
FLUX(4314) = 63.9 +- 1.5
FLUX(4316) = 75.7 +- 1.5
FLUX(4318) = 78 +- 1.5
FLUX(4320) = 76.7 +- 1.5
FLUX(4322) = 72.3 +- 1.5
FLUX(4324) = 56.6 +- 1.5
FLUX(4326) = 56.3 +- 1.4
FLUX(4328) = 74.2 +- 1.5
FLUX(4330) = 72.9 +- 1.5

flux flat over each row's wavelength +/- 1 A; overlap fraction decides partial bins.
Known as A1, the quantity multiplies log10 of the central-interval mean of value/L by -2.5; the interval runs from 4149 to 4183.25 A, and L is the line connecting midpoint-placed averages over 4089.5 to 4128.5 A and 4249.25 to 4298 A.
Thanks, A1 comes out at -0.06 mag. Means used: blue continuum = 70.8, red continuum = 68.1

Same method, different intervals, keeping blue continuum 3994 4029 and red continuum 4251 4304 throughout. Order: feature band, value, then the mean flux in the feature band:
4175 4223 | -0.073 mag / 72.7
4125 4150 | -0.081 mag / 74.7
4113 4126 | -0.089 mag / 75.7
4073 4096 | -0.050 mag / 73.8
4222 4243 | -0.015 mag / 68.1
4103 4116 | -0.021 mag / 71.3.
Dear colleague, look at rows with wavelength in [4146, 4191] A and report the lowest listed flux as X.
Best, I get 68.2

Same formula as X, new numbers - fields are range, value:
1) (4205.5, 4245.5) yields 53.1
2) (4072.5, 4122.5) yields 44.9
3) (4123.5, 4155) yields 65.6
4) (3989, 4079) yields 58.3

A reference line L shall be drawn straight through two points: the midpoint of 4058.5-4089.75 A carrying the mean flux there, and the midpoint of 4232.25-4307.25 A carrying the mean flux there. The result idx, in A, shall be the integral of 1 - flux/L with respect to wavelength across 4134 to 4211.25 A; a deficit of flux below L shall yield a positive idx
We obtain -4.9 A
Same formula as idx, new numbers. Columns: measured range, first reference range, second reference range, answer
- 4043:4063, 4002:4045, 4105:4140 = 0.3 A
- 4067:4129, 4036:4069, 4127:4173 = 1.8 A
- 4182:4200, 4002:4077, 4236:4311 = -1.0 A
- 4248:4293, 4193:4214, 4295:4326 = -2.1 A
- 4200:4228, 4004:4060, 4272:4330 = -1.8 A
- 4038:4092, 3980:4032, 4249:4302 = -2.0 A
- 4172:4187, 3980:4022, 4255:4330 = -0.9 A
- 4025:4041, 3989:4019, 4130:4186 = -0.4 A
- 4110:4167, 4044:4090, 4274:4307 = -4.9 A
